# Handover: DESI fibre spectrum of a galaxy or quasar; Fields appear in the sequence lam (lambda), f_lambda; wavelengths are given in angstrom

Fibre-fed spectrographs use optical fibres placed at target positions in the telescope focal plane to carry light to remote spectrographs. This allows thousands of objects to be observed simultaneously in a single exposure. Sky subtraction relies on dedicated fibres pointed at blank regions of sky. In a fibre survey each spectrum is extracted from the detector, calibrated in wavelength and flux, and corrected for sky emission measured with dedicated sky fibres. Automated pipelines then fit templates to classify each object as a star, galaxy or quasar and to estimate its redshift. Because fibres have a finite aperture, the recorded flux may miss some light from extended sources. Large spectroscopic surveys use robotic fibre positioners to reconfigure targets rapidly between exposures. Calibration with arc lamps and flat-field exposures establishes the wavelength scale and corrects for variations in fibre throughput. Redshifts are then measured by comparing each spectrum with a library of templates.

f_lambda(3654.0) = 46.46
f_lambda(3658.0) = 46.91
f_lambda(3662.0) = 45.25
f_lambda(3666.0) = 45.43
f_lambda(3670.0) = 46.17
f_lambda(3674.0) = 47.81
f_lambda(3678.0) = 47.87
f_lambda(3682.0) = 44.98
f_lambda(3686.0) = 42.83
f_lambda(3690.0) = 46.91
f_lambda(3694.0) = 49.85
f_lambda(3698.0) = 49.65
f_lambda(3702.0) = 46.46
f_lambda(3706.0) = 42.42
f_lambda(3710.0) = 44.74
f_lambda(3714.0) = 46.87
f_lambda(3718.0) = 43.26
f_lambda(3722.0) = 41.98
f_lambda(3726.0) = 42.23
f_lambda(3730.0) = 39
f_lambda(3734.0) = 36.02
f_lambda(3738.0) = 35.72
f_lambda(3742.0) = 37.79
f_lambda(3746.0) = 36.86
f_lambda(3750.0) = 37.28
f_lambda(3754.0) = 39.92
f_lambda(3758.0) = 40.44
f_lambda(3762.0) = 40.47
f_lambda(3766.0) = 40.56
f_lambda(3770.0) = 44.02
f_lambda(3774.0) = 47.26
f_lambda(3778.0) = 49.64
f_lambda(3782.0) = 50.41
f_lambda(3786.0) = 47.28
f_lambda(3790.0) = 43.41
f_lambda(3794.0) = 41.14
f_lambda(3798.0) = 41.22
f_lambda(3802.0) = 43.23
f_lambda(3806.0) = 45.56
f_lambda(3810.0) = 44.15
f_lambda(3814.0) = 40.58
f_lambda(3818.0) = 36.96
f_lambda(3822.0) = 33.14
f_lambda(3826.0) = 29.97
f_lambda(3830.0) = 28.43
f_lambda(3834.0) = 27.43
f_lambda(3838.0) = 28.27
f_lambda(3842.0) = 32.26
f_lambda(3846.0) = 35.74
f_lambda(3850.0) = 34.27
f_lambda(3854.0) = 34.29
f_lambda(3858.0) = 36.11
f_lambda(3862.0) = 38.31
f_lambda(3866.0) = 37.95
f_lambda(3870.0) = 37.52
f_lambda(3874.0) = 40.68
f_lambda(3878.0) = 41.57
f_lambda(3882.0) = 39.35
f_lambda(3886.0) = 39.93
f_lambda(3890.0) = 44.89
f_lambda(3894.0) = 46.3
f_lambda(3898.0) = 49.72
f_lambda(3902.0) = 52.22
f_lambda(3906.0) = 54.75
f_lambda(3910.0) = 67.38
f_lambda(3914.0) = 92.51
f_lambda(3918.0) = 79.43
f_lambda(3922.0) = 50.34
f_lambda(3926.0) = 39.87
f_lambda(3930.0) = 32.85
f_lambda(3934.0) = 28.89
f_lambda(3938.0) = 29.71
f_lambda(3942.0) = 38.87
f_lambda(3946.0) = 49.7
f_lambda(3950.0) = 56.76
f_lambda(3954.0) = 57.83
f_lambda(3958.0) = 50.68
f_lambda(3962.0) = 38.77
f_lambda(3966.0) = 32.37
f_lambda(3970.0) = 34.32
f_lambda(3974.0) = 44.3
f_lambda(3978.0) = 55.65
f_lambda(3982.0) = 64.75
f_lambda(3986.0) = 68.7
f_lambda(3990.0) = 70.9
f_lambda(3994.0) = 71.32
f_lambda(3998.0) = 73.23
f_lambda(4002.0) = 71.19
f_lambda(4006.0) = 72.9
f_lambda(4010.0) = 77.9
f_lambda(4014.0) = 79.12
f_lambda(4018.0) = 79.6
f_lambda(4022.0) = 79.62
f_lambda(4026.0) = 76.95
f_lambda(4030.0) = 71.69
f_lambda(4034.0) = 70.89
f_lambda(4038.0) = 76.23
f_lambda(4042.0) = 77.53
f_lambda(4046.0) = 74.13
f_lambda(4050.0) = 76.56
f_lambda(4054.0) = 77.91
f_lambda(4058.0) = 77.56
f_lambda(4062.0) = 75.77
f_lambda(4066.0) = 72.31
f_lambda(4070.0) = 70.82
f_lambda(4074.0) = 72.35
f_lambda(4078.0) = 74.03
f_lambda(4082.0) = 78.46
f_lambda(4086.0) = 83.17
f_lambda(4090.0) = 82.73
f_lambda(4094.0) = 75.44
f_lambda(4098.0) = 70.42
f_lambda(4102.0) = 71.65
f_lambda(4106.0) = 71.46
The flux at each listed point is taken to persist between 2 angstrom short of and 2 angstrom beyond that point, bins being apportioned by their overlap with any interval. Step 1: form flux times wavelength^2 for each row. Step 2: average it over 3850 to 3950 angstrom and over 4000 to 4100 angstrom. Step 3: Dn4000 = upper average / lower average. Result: 1.8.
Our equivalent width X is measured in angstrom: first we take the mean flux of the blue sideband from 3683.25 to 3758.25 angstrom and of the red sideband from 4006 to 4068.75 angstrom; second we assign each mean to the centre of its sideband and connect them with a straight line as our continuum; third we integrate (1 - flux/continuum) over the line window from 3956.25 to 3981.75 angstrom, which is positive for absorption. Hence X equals 9.2 angstrom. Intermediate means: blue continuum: 42.2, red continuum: 76.1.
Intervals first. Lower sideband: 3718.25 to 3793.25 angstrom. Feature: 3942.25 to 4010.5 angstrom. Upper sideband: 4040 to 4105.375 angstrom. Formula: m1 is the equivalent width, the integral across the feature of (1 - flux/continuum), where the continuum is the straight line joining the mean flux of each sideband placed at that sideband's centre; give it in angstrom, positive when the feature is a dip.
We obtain 8.6 angstrom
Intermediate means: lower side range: 41.7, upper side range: 75.6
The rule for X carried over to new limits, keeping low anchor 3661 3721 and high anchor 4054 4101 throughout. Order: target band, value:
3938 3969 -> 9.93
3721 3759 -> 8.51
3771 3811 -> 6.19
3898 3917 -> -0.87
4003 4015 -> -0.94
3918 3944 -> 9.81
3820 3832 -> 5.50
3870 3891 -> 6.87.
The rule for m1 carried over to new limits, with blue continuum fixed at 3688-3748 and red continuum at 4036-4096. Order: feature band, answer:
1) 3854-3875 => 7.1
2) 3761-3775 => 1.3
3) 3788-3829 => 9.3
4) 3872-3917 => 5.7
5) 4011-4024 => -1.4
